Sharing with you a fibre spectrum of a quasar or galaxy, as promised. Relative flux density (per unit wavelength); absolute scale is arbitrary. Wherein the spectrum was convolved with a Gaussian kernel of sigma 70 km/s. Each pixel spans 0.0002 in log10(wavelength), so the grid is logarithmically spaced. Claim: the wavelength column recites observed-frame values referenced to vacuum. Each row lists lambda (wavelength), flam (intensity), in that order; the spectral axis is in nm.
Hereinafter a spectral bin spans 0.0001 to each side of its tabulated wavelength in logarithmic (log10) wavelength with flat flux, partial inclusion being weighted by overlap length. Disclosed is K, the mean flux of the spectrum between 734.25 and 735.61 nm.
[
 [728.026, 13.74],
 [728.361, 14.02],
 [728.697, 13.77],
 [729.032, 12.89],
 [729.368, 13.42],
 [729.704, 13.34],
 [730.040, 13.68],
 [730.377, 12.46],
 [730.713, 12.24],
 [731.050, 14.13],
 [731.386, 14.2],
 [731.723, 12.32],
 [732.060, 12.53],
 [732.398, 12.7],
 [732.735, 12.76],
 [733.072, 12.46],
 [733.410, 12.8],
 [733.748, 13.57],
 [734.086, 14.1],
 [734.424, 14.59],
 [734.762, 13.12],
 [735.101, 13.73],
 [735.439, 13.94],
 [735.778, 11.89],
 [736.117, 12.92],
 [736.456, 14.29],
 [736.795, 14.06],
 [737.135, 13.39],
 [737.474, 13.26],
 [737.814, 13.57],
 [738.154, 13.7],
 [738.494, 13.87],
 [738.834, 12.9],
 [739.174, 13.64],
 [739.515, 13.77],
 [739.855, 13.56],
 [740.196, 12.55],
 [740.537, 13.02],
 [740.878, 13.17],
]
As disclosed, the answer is 13.8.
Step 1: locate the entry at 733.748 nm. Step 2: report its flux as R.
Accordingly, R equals 13.57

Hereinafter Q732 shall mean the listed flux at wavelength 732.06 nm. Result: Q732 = 12.53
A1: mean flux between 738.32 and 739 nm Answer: 13.4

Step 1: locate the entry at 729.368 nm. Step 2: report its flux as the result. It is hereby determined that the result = 13.42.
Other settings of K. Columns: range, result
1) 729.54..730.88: 12.9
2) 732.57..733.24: 12.6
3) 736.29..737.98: 13.7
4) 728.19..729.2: 13.6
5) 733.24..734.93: 13.6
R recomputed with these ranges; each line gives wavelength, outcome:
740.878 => 13.17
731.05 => 14.13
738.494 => 13.87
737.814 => 13.57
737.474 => 13.26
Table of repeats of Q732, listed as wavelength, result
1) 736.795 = 14.06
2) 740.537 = 13.02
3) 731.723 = 12.32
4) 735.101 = 13.73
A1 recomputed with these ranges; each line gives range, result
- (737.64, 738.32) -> 13.6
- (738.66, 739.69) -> 13.4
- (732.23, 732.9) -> 12.7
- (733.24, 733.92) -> 13.2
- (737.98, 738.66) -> 13.8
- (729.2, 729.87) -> 13.4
